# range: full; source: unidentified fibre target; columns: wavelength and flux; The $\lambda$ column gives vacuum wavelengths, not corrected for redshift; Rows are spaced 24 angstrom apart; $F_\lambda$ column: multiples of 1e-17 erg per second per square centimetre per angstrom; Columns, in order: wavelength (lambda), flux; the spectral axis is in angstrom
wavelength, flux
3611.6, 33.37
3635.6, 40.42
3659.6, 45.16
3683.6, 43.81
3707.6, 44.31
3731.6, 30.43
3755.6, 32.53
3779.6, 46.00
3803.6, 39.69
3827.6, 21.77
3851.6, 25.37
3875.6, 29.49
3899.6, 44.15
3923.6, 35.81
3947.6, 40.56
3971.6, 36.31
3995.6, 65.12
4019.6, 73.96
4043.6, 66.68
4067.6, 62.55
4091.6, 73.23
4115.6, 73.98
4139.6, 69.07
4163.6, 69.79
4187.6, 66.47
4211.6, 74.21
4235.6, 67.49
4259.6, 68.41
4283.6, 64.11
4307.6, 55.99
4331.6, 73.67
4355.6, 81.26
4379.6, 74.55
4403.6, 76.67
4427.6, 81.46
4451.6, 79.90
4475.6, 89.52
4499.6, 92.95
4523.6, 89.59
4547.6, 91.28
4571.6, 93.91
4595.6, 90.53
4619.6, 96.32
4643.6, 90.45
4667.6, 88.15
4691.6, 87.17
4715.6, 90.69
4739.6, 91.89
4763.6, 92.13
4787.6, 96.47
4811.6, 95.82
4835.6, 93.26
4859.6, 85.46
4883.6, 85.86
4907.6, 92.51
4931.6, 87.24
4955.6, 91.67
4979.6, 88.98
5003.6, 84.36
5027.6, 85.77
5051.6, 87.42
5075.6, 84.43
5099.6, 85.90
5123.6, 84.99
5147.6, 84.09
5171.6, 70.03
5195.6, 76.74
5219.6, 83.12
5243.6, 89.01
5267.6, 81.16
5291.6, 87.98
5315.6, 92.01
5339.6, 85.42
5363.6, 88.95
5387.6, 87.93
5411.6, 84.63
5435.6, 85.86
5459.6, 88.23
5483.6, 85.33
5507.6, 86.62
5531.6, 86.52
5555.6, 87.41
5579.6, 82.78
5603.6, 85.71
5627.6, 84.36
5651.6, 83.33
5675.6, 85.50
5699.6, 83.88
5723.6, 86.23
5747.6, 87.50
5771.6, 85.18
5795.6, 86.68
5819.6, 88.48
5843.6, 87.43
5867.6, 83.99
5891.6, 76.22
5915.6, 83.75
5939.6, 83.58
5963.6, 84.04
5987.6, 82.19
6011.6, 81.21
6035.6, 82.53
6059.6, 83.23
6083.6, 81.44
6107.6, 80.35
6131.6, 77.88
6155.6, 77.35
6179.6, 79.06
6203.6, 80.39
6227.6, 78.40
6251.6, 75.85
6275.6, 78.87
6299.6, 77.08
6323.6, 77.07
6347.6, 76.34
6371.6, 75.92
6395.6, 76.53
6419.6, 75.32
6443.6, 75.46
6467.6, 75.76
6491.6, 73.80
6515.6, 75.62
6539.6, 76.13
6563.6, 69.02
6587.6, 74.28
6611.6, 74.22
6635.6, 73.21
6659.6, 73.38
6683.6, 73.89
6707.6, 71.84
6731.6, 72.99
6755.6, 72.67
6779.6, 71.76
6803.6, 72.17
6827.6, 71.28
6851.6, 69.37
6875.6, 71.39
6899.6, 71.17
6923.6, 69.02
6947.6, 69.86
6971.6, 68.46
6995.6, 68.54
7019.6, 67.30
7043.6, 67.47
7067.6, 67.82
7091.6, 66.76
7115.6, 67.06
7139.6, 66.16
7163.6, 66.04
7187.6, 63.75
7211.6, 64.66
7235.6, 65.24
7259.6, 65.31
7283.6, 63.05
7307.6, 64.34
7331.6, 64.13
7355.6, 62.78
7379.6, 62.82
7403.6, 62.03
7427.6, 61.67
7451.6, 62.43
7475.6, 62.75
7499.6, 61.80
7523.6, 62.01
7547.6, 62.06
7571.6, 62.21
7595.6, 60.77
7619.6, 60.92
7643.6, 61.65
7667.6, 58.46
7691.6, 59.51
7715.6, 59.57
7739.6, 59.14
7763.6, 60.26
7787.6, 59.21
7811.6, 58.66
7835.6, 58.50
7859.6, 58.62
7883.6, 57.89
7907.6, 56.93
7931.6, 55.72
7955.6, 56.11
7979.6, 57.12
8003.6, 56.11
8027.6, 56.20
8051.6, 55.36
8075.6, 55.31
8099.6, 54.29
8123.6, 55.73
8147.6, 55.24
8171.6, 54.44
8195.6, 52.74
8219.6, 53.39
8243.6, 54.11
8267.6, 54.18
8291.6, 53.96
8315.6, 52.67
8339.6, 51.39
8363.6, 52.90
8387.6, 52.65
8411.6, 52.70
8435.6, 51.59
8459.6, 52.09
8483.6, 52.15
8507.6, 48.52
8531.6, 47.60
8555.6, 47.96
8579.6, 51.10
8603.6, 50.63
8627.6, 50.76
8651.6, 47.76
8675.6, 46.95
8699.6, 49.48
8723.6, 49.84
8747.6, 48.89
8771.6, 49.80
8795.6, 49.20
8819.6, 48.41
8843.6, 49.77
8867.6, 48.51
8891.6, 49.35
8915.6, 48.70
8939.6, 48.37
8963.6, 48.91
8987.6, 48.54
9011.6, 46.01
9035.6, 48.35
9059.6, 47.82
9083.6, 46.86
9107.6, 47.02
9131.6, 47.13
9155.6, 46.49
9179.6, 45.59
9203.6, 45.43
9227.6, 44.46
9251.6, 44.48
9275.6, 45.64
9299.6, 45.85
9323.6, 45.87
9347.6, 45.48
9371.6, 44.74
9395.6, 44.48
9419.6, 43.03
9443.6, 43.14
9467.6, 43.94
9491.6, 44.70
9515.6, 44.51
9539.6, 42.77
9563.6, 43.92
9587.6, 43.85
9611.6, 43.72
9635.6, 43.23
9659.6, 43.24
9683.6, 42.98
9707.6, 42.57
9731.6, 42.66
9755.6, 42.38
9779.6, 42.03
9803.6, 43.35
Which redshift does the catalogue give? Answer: 0.000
